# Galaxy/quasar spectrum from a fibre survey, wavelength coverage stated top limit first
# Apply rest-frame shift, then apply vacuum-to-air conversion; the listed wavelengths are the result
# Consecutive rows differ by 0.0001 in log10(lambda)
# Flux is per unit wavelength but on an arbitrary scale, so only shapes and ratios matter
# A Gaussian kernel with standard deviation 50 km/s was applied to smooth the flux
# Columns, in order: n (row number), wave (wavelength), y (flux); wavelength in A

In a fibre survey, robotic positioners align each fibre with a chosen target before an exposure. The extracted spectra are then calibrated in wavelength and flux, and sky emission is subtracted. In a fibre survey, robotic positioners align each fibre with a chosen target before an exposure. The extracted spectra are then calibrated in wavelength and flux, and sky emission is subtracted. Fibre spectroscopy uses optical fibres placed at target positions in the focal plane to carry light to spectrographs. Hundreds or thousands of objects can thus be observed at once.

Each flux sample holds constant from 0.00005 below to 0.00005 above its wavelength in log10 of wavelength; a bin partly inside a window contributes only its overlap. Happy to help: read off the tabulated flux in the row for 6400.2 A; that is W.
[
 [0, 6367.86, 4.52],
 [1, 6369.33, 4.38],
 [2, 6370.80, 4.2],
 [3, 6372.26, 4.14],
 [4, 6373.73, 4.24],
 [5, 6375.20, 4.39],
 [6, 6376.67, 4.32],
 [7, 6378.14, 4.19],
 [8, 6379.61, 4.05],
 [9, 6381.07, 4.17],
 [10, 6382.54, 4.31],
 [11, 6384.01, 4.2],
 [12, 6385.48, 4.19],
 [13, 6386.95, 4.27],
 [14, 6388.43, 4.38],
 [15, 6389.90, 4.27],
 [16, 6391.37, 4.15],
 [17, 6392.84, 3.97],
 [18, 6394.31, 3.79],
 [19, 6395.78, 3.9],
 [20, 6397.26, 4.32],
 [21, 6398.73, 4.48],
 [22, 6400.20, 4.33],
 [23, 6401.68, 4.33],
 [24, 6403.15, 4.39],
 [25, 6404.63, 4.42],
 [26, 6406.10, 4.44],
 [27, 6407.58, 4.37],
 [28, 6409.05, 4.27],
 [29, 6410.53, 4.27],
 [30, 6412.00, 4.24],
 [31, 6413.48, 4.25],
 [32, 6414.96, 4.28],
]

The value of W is 4.33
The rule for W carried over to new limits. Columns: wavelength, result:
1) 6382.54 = 4.31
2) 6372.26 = 4.14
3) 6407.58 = 4.37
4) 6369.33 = 4.38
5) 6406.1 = 4.44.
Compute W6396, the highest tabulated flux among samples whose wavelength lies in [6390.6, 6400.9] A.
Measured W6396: 4.48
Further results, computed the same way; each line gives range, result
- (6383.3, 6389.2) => 4.38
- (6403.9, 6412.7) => 4.44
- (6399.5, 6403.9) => 4.39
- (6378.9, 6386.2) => 4.31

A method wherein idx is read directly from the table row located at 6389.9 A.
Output 4.27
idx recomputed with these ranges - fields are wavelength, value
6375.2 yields 4.39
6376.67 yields 4.32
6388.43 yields 4.38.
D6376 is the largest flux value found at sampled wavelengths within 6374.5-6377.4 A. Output 4.39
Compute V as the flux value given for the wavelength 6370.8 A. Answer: 4.2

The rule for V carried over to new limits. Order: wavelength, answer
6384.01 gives 4.2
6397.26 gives 4.32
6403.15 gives 4.39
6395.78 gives 3.9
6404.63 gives 4.42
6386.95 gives 4.27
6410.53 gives 4.27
